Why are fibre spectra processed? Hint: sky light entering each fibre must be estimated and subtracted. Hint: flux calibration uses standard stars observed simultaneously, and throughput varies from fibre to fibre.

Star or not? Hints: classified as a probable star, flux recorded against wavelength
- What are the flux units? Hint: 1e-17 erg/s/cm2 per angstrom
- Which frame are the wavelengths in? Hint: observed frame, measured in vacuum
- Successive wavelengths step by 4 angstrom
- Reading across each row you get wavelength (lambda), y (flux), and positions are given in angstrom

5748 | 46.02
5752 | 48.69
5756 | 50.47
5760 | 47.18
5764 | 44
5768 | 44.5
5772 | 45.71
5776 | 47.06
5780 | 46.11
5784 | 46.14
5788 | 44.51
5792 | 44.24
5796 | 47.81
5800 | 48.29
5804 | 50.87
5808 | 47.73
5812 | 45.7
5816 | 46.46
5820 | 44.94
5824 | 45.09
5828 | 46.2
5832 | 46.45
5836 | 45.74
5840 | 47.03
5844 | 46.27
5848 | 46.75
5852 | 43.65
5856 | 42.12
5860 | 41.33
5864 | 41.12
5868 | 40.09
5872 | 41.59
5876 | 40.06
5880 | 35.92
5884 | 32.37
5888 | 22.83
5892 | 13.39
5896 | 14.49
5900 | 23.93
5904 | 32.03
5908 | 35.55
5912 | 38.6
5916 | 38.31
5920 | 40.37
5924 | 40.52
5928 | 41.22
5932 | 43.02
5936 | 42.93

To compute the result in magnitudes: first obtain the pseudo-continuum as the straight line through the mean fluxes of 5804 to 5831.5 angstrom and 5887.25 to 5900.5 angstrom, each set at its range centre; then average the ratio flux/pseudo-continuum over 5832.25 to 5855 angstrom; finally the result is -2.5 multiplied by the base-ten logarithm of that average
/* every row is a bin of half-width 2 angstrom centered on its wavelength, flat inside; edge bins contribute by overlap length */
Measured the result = -0.25 mag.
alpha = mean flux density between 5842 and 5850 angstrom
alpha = 46.5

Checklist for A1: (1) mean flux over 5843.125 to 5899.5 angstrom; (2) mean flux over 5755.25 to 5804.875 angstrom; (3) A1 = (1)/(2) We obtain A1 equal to 0.76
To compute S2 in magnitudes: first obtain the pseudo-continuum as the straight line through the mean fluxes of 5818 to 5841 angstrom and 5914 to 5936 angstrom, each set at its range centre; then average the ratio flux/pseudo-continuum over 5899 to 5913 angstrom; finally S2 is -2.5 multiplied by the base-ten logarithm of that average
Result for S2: 0.27 mag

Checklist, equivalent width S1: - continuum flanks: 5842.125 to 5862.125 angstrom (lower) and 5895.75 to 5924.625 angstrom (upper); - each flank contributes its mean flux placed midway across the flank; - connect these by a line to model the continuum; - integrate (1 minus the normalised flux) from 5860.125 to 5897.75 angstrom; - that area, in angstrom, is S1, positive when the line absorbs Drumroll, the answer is 7.4 angstrom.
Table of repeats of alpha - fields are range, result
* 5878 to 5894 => 26.1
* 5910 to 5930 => 39.8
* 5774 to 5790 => 46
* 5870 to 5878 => 40.8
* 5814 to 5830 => 45.7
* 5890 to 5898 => 13.9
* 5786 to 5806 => 47.1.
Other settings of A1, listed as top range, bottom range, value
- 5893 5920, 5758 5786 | 0.67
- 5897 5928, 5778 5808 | 0.75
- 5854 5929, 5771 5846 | 0.74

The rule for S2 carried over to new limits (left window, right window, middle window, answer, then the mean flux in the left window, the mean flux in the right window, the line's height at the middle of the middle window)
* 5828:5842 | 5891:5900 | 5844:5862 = -0.17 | 46.4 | 16.2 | 37.4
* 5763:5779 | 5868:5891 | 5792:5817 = -0.14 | 45.4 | 34.1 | 41.9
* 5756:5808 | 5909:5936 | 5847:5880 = 0.04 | 46.6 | 40.4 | 43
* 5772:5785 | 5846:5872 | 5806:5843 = -0.05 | 46.3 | 42.4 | 44.1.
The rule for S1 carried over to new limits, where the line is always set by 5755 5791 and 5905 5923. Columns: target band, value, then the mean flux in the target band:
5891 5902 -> 6.0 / 17.6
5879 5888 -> 1.9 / 31.4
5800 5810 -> -1.1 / 49.1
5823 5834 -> -0.8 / 46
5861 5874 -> -0.1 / 41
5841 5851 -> -1.1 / 46.3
